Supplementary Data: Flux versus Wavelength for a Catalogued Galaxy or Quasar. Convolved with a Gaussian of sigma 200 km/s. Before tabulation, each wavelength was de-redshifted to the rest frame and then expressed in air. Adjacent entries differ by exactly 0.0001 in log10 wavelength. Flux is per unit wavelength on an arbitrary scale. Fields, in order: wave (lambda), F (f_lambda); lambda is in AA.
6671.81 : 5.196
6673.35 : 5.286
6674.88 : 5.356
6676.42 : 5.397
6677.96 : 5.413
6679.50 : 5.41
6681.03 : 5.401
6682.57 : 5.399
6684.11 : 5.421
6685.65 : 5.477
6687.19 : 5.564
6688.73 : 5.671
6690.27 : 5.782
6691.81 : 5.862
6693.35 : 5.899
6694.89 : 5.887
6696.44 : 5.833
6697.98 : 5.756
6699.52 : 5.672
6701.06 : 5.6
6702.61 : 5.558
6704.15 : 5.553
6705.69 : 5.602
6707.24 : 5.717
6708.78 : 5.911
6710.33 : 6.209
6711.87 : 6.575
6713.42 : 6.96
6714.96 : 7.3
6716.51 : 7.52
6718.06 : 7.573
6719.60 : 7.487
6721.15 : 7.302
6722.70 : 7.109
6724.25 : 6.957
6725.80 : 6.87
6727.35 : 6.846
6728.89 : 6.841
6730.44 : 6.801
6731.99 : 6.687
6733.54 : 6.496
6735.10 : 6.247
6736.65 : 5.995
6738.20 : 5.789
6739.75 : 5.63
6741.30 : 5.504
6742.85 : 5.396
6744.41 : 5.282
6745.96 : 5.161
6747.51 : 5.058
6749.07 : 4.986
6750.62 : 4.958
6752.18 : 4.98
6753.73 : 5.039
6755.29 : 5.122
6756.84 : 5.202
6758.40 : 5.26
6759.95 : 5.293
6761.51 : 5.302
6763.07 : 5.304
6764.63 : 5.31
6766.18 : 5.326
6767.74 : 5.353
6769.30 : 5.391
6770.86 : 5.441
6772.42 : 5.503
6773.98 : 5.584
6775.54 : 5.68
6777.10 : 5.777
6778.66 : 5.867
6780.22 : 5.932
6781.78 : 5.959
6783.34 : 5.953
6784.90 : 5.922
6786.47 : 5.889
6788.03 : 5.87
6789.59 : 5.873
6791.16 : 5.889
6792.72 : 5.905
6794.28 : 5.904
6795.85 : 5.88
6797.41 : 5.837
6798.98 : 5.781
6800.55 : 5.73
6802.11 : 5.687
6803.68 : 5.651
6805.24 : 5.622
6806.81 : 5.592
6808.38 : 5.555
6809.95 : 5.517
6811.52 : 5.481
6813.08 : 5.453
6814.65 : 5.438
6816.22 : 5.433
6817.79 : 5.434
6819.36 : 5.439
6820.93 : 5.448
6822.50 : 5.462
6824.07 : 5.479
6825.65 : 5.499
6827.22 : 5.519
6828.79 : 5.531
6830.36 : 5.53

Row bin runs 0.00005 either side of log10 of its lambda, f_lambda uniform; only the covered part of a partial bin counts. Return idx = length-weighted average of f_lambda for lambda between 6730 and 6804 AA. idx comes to 5.63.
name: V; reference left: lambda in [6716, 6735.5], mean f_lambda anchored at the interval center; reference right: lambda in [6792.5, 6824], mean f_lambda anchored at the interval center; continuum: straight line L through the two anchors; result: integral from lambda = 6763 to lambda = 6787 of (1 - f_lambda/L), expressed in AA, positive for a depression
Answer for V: 2.0 AA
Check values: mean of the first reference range 6.98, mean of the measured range 5.64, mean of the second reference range 5.6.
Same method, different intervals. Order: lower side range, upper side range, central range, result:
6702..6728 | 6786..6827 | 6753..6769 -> 2.31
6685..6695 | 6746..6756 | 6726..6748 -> -3.46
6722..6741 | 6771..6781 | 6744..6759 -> 2.54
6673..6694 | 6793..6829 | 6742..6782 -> 1.49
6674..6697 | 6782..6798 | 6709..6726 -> -4.10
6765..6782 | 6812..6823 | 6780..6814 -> -1.49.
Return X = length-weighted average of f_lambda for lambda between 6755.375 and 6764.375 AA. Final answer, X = 5.26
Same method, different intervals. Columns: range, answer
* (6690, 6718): 6.11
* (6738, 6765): 5.24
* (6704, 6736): 6.71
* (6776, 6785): 5.9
